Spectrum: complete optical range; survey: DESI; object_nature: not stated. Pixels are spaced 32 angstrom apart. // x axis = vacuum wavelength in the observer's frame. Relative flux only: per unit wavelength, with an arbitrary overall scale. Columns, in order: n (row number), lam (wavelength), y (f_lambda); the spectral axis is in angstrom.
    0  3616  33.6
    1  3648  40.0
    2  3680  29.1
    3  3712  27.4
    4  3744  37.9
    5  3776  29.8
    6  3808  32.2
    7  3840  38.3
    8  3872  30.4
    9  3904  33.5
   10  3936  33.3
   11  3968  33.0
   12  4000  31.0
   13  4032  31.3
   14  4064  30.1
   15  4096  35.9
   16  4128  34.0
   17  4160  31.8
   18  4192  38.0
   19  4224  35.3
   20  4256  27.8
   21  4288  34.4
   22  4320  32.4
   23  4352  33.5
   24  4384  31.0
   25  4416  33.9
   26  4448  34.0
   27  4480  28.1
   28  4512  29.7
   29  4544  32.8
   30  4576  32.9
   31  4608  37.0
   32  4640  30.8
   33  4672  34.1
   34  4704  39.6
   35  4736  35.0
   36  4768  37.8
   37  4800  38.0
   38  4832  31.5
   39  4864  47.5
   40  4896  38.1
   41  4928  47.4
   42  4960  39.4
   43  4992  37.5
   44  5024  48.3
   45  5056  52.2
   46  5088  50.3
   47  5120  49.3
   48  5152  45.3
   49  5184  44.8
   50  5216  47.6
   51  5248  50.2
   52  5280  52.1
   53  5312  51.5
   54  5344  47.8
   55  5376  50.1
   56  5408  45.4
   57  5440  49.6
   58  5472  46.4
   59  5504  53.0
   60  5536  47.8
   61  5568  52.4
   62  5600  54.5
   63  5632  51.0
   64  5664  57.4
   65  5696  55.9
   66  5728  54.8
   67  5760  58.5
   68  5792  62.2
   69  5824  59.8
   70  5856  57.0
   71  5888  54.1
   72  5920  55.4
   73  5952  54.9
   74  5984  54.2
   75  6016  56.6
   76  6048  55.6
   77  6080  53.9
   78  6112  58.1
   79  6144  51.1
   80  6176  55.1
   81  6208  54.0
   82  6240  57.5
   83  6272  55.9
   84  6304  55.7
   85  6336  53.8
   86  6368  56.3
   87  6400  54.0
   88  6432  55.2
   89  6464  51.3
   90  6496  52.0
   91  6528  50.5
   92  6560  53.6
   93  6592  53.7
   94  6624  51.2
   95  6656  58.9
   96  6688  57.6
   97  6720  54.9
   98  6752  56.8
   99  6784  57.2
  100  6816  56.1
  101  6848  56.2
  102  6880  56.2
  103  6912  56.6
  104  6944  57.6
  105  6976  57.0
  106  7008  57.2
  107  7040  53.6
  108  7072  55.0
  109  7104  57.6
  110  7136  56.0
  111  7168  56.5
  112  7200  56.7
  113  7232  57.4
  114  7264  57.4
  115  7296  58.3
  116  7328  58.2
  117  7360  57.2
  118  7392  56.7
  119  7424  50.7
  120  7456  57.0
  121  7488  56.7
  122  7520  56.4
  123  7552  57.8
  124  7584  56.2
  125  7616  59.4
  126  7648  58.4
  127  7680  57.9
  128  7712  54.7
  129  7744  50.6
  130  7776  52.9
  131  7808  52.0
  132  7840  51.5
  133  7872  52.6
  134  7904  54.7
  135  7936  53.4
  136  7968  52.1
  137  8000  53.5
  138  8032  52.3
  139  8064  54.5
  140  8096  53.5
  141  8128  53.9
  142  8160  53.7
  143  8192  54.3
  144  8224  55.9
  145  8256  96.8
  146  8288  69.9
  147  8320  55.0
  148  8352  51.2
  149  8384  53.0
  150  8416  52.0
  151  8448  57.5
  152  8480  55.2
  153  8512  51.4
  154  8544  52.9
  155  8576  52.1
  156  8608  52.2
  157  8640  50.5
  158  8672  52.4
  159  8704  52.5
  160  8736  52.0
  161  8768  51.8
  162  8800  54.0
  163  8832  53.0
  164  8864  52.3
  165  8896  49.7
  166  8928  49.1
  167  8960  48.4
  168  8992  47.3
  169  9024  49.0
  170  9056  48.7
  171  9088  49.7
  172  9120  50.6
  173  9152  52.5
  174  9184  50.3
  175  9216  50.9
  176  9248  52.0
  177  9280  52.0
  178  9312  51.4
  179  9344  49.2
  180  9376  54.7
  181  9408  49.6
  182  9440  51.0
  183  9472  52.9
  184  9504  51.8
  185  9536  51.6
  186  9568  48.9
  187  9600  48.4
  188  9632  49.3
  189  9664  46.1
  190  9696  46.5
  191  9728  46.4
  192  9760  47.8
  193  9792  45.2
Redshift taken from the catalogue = 0.259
